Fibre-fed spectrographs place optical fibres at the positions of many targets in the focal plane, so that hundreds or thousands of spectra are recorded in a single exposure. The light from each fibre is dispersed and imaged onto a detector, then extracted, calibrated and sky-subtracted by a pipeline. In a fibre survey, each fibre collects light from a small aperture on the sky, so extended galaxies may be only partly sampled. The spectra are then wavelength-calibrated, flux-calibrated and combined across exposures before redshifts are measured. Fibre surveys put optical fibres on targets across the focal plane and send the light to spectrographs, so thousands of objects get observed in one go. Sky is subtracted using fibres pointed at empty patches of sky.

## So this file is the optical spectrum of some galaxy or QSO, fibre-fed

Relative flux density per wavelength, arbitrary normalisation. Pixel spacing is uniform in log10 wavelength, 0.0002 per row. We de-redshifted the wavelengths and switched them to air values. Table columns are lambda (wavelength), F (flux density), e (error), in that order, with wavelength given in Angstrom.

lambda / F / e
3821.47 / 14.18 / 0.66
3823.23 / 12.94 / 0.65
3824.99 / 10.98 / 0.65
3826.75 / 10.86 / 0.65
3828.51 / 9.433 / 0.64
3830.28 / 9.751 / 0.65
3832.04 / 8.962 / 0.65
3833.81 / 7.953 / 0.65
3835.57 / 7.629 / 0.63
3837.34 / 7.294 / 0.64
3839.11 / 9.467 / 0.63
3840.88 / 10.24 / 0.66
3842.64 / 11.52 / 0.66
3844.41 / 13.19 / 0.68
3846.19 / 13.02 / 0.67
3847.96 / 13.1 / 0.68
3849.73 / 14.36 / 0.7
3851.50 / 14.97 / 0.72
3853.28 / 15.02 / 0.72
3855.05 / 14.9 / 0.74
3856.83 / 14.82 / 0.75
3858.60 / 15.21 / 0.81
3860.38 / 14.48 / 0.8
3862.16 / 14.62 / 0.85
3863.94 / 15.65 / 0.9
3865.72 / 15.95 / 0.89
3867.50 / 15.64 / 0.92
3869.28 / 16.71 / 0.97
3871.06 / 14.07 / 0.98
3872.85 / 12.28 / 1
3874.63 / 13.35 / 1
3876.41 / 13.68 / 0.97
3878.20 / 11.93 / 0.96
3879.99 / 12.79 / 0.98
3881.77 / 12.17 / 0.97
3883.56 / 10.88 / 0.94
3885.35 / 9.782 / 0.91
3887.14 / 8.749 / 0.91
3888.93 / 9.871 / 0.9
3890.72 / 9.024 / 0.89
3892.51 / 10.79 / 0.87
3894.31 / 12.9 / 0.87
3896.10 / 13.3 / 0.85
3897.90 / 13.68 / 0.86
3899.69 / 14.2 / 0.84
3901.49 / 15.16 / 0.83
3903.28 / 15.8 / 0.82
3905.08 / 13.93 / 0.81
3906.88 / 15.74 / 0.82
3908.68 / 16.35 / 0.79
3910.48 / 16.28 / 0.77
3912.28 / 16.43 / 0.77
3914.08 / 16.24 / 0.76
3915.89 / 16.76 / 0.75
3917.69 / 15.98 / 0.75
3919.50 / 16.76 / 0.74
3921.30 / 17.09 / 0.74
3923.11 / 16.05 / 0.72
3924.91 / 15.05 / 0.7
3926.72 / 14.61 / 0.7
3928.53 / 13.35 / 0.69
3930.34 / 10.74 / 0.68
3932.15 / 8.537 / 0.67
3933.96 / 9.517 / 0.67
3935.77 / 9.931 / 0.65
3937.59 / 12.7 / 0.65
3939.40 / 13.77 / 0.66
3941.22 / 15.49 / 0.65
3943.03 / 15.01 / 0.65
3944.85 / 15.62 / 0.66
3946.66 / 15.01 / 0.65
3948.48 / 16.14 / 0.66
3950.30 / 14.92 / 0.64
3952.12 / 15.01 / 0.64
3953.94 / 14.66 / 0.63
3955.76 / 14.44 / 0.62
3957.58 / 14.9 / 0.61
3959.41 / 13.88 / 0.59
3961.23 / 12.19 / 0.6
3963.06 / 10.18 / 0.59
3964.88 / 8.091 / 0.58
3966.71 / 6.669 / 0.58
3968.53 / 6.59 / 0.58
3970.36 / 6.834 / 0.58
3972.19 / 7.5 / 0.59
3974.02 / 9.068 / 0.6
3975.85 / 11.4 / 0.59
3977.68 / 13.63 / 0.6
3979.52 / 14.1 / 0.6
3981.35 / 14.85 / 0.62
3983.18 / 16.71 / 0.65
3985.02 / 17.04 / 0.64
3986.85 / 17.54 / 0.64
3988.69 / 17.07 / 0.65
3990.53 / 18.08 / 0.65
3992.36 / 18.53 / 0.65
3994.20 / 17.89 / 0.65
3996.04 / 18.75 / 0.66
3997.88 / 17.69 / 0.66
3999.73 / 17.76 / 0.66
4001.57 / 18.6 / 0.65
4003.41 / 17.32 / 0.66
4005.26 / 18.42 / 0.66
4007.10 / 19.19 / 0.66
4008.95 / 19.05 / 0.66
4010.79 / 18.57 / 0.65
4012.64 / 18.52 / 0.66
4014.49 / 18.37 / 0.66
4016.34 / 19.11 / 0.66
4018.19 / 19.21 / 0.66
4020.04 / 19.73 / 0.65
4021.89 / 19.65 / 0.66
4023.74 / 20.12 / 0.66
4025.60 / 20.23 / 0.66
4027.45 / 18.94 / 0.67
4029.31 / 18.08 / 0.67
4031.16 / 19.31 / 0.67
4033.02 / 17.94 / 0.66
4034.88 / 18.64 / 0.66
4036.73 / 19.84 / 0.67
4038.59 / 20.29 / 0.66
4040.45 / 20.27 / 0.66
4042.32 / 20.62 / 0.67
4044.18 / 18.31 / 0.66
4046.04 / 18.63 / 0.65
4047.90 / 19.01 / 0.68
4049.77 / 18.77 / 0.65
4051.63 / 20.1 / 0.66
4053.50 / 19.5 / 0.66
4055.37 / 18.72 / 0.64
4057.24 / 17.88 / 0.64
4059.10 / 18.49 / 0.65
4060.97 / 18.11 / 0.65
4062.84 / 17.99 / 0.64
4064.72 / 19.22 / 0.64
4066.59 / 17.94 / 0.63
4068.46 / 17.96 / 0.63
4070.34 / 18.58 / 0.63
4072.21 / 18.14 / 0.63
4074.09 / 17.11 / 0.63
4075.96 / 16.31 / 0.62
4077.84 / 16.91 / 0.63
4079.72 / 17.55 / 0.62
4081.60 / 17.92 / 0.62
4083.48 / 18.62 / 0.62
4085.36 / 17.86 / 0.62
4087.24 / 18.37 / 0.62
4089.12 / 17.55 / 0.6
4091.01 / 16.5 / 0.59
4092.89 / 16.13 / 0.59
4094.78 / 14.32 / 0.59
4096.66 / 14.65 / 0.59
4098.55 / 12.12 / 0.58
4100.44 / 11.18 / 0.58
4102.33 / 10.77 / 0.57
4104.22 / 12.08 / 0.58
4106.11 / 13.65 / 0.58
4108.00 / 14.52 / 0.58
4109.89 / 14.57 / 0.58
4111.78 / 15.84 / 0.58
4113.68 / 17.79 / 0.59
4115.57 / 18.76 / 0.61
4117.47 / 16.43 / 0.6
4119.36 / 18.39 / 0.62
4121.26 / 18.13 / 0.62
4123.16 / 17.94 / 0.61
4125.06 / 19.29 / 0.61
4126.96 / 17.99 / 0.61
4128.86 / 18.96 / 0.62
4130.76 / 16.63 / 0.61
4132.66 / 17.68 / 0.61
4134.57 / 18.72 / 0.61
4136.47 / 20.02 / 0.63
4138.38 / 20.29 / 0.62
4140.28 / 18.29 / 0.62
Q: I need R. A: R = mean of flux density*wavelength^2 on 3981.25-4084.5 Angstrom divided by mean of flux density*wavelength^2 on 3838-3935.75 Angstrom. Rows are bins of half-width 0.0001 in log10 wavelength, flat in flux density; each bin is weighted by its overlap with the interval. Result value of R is 1.5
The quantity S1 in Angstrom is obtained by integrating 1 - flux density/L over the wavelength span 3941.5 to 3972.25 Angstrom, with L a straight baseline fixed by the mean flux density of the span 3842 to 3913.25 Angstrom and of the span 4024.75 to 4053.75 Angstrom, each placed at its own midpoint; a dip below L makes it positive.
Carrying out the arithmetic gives 7.4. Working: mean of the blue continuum 13.7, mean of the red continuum 19.3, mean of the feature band 12.4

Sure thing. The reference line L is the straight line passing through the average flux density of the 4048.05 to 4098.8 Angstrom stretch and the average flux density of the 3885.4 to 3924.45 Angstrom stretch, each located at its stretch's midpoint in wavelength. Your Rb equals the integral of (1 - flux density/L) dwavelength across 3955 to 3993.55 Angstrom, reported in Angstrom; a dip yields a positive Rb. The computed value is 6.9 Angstrom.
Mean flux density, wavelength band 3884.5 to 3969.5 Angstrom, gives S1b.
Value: 13.4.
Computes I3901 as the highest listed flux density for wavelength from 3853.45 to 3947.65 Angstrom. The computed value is 17.09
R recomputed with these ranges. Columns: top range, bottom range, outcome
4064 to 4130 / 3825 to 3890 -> 1.52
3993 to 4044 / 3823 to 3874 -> 1.64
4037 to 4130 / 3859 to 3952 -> 1.36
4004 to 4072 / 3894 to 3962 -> 1.39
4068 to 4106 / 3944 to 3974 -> 1.42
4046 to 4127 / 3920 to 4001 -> 1.31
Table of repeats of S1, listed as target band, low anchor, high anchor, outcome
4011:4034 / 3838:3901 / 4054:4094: -3.4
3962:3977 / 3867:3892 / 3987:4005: 7.4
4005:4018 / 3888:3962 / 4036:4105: -2.2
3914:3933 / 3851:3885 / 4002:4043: 1.5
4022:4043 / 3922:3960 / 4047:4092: -3.2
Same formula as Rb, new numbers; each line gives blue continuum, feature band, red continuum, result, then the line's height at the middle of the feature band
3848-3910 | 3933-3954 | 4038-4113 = 1.2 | 14.7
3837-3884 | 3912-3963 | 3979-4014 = 5.2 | 15.9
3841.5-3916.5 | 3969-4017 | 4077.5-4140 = -2.8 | 15.2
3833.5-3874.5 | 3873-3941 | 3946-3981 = -4.4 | 12.6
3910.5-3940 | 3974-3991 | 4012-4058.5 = 1.6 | 16.7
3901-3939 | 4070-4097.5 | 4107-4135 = -0.4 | 16.9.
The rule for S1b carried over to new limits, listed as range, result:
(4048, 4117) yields 16.8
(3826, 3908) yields 12.6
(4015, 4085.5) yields 18.7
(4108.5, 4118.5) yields 16.6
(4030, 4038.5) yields 19.1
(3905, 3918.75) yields 16.1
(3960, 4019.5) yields 15.2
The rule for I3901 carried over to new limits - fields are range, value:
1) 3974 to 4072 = 20.62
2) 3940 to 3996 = 18.53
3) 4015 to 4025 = 20.12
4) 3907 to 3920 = 16.76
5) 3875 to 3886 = 13.68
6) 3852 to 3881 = 16.71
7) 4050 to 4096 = 20.1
